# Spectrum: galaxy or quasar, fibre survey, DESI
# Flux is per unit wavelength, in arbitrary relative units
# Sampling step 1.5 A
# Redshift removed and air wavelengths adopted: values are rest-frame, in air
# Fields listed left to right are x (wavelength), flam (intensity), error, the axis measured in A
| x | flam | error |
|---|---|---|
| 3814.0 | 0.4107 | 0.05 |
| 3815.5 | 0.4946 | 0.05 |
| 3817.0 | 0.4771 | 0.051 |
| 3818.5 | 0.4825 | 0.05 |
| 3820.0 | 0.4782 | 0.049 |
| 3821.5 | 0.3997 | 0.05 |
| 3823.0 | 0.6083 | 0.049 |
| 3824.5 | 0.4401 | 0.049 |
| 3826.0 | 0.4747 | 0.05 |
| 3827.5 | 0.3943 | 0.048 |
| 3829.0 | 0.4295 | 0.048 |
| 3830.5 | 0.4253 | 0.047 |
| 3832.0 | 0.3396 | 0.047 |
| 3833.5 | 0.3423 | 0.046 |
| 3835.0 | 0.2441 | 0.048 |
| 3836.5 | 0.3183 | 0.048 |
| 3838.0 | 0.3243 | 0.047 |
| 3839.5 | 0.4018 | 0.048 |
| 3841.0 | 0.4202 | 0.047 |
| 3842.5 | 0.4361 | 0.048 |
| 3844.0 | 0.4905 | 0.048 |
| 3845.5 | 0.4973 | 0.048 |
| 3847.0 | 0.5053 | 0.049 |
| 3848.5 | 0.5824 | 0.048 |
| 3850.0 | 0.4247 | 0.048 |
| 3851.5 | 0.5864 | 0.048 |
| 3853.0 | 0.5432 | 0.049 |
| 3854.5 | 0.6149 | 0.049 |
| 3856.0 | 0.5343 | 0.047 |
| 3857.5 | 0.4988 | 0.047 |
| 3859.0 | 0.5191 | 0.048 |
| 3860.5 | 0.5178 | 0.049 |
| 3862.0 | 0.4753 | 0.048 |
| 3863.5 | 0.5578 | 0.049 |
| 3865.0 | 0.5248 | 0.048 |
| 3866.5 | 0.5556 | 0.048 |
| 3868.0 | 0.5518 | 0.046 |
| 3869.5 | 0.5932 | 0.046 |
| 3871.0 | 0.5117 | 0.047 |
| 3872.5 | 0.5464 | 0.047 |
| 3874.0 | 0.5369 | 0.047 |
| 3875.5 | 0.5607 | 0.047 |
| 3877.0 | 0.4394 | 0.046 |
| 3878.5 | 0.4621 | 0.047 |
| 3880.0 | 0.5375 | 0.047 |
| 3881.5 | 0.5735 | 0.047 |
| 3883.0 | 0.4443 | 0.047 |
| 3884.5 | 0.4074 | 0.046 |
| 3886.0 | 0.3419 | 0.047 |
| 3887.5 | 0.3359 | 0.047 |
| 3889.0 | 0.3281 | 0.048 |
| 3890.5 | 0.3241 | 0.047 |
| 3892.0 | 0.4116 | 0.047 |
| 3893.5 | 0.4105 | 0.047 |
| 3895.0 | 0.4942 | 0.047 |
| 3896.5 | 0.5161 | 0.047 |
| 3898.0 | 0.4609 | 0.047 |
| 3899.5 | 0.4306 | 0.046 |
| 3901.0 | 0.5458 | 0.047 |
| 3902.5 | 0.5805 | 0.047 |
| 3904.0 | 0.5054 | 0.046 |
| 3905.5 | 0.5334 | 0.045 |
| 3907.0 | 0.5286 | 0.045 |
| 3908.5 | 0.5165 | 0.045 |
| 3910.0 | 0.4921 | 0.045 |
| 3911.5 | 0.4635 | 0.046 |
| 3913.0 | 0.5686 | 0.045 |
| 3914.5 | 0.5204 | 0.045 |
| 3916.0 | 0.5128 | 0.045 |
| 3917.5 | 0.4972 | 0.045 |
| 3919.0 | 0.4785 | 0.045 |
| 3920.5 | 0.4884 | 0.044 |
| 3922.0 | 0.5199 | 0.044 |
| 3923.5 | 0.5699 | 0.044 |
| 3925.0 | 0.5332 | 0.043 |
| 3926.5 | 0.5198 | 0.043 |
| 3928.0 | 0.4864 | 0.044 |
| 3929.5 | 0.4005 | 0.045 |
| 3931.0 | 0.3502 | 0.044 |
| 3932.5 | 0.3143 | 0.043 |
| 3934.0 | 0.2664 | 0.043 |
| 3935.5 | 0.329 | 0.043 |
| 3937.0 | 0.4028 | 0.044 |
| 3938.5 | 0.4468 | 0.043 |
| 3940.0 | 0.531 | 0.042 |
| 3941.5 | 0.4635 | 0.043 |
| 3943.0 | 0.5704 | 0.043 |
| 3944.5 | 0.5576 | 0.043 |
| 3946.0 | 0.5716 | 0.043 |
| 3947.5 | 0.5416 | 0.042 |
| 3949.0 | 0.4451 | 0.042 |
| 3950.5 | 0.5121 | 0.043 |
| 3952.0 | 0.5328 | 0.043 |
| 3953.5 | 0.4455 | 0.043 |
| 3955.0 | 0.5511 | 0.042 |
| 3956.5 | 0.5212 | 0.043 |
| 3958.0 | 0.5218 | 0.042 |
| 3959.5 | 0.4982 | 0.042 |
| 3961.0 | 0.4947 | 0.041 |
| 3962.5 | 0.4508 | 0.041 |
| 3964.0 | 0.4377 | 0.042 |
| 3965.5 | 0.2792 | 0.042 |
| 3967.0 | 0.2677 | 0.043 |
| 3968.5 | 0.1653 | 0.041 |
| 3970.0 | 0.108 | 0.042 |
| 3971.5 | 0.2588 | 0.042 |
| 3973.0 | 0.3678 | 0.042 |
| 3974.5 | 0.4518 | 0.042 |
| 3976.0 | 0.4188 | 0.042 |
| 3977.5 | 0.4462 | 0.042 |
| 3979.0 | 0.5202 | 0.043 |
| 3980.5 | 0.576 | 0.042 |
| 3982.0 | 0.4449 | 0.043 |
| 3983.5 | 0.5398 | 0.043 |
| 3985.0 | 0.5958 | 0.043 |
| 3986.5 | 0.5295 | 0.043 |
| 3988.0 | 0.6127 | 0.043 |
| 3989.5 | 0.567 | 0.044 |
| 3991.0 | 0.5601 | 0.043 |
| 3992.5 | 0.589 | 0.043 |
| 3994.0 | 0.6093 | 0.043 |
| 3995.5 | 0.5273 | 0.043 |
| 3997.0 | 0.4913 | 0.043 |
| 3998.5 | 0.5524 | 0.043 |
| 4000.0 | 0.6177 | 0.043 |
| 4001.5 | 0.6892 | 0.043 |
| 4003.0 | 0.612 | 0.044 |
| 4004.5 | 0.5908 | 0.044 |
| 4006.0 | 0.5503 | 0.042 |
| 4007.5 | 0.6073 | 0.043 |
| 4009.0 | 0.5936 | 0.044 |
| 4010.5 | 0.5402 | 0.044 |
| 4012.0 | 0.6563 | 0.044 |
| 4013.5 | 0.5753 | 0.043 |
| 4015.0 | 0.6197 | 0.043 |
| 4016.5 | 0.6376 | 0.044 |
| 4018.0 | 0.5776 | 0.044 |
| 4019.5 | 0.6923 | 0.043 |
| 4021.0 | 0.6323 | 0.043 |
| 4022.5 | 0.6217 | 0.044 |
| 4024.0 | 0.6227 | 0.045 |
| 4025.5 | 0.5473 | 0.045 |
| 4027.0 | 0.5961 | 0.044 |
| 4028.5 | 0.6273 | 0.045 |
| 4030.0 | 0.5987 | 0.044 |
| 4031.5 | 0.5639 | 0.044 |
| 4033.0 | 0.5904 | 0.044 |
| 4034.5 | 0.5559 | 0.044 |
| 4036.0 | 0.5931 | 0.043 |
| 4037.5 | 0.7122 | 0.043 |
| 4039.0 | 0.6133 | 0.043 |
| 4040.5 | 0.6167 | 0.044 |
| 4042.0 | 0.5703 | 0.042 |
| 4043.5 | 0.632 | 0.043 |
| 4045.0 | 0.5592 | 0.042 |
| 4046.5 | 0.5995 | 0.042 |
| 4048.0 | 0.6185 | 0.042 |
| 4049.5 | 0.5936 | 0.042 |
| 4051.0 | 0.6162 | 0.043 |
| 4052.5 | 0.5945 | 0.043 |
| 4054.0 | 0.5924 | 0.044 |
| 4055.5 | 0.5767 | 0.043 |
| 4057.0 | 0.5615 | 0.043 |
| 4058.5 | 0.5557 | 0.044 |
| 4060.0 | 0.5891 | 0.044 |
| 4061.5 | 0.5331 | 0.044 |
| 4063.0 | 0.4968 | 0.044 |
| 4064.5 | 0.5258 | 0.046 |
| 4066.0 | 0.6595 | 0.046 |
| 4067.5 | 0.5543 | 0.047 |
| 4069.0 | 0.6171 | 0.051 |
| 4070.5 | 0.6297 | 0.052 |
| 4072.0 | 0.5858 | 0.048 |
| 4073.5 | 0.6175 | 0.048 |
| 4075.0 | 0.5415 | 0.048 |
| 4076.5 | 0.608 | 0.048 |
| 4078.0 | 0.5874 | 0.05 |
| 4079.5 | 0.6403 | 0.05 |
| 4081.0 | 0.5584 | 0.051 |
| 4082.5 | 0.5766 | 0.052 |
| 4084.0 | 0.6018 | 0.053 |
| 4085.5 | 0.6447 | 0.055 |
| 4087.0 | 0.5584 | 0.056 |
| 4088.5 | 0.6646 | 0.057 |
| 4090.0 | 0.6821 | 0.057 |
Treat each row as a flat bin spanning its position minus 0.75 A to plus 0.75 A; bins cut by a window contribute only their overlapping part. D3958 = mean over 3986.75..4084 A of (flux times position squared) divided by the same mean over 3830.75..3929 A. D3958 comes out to 1.33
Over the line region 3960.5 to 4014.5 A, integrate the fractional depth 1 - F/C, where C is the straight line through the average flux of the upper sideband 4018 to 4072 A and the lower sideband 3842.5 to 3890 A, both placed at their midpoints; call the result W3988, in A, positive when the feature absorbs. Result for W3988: 6.6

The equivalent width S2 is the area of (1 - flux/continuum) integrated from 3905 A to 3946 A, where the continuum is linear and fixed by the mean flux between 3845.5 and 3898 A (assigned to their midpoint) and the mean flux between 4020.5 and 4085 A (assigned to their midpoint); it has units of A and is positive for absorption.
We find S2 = 3.5 A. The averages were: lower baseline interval 0.493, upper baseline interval 0.593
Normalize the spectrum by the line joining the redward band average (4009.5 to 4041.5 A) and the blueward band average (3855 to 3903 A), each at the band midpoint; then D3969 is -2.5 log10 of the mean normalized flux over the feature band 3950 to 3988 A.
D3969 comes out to 0.263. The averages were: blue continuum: 0.485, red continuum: 0.609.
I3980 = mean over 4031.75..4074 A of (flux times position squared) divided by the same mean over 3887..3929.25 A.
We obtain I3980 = 1.31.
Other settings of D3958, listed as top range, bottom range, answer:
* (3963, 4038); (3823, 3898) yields 1.23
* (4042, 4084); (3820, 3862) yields 1.43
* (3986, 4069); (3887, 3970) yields 1.35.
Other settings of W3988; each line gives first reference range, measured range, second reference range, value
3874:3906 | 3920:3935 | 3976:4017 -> 1.7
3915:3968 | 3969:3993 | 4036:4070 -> 1.9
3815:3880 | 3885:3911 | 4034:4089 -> 2.6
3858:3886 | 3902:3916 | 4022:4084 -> 0.2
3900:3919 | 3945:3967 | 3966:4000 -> 0.3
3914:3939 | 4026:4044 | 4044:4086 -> -1.5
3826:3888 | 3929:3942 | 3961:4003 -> 2.3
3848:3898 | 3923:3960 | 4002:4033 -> 4.8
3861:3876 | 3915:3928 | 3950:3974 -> -1.5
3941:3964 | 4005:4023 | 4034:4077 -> -1.6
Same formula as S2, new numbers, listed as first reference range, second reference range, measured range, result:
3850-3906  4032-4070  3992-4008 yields -0.7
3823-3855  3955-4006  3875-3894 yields 1.2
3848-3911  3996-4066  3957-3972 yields 5.4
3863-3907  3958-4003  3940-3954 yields -1.2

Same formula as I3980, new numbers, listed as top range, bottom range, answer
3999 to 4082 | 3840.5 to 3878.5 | 1.26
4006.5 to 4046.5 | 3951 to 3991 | 1.39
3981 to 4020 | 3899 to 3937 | 1.28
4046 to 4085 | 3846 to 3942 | 1.32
